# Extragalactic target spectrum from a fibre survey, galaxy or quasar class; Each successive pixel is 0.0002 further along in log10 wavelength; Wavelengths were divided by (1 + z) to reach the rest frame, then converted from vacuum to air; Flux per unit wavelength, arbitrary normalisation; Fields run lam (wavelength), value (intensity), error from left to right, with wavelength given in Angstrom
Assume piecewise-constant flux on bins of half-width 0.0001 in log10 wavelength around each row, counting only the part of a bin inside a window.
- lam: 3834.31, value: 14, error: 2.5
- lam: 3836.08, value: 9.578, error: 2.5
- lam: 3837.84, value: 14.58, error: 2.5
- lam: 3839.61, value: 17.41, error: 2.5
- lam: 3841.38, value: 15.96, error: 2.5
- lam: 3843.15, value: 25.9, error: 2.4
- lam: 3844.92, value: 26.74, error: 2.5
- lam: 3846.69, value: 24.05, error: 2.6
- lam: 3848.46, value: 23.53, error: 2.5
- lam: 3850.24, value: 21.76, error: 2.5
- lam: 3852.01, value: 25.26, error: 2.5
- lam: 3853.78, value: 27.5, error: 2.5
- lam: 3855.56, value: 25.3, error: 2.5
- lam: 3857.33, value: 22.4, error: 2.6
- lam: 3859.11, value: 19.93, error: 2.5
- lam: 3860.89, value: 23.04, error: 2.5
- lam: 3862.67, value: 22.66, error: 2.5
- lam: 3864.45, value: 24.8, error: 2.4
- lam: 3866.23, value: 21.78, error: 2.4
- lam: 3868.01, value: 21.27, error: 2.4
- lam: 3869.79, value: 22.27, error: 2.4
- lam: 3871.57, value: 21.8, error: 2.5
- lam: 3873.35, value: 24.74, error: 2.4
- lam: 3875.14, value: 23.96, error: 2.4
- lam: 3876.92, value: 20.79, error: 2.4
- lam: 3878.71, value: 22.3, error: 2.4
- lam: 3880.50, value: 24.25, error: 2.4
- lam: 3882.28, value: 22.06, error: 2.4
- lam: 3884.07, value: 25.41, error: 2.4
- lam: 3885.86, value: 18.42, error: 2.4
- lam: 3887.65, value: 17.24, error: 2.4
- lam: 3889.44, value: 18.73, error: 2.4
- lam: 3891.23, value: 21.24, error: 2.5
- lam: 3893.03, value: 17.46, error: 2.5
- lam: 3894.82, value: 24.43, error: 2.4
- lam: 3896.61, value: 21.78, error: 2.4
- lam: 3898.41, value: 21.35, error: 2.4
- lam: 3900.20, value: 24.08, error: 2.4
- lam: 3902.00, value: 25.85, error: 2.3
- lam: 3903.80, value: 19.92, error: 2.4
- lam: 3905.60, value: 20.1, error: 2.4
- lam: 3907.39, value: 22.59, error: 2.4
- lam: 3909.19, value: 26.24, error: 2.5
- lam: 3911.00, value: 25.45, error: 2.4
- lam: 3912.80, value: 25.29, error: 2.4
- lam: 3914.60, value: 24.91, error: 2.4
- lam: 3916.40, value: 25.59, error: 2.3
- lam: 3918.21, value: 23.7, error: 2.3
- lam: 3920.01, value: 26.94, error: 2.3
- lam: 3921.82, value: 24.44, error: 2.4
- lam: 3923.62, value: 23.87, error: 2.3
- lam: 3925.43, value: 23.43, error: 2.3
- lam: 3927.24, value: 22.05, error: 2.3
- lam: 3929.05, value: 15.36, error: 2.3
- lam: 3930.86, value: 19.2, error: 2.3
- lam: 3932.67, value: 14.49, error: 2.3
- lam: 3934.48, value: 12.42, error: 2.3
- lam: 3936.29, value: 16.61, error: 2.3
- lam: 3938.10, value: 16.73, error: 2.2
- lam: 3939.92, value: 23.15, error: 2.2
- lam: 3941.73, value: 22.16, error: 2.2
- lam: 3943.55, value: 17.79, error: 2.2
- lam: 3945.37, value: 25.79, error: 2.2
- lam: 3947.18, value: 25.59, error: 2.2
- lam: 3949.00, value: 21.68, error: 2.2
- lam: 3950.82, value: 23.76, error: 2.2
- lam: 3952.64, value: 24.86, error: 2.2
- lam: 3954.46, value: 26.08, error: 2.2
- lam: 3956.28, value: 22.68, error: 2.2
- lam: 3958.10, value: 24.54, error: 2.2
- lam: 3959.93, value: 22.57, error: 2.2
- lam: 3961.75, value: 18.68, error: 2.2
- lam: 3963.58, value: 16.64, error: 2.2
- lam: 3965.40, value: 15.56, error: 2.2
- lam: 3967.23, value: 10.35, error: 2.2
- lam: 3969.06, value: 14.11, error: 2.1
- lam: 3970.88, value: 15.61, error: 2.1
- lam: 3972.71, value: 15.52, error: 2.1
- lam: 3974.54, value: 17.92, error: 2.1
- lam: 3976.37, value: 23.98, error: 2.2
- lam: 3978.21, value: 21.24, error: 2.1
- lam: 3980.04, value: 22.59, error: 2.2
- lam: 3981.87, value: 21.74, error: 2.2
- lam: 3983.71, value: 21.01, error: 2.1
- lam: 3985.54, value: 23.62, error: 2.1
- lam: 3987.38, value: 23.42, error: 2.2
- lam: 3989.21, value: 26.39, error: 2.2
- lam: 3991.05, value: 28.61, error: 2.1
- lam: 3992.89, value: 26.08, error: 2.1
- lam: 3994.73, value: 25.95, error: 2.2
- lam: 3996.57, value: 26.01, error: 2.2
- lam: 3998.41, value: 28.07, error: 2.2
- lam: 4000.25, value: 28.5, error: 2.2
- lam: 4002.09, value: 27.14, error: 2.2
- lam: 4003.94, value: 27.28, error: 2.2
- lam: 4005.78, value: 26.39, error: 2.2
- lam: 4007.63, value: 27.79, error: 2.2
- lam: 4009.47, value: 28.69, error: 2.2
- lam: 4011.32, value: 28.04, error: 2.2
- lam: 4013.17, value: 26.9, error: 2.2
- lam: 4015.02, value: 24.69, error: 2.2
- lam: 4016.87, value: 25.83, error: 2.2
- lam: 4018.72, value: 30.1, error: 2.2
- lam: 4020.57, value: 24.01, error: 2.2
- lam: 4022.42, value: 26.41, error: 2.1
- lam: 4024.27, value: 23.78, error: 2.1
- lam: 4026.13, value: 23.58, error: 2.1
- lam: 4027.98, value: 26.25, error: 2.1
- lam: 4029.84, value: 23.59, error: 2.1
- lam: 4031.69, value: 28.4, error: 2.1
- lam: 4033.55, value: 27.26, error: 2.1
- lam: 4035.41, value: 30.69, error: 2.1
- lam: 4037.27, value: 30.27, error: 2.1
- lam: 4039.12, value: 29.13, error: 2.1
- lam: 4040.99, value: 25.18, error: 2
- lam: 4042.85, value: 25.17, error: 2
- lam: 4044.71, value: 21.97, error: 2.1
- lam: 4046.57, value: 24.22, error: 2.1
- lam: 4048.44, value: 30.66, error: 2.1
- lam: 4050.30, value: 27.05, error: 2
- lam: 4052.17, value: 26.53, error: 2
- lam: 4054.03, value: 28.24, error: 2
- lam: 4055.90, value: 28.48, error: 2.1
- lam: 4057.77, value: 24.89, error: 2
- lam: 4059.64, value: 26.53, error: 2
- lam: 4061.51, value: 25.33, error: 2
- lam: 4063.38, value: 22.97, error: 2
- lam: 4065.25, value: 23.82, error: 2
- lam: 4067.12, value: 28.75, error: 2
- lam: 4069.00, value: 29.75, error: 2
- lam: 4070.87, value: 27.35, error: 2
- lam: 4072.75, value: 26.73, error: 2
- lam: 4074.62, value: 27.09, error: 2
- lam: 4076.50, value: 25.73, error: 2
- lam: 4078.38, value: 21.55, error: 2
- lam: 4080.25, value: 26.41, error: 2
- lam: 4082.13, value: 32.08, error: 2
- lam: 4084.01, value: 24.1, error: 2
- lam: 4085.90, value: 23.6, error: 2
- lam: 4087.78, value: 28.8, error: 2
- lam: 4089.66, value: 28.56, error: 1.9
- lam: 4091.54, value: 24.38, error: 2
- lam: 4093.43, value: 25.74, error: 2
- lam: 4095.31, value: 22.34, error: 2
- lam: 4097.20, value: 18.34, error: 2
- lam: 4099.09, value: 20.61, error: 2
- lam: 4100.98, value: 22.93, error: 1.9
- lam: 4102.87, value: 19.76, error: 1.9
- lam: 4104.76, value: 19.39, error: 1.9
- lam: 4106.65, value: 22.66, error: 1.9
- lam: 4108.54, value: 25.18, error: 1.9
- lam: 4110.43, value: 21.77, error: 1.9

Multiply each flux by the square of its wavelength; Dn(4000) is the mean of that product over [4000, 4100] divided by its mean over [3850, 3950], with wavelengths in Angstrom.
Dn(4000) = 1.28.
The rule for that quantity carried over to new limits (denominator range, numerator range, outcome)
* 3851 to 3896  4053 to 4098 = 1.28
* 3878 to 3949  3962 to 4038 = 1.16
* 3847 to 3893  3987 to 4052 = 1.29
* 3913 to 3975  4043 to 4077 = 1.37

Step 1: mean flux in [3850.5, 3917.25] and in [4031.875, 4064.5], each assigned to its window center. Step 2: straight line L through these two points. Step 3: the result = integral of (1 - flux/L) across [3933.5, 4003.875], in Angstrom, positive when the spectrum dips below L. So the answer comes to 8.7 Angstrom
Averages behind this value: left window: 22.8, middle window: 21.8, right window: 26.8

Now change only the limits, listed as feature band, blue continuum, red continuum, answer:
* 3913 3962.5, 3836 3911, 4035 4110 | 2.8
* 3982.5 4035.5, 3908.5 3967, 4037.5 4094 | -4.3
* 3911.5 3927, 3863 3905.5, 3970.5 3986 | -2.4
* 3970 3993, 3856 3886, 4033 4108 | 2.2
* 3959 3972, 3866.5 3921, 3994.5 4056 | 4.5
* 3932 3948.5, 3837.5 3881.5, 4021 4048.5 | 3.2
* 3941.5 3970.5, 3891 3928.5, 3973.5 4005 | 4.1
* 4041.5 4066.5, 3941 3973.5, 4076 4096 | -1.5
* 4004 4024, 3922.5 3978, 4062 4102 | -3.9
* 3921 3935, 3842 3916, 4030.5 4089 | 2.5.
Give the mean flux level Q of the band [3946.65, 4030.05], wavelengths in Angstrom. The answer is 23.6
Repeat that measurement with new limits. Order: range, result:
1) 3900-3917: 24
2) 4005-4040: 26.9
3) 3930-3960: 21.2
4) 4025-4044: 26.9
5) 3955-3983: 19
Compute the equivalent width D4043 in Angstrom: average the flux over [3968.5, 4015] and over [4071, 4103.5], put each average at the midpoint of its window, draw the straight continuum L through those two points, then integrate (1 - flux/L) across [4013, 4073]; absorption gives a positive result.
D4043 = -4.9 Angstrom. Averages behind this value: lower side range 24.2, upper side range 24.7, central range 26.5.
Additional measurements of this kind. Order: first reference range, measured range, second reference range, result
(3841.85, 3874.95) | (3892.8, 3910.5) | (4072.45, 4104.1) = 0.8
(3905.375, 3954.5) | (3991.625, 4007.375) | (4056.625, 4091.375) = -1.9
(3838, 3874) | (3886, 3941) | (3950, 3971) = -0.9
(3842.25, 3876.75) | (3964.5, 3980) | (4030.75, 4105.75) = 4.8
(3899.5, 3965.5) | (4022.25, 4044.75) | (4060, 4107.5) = -2.5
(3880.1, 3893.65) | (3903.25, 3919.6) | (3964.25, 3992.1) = -2.8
